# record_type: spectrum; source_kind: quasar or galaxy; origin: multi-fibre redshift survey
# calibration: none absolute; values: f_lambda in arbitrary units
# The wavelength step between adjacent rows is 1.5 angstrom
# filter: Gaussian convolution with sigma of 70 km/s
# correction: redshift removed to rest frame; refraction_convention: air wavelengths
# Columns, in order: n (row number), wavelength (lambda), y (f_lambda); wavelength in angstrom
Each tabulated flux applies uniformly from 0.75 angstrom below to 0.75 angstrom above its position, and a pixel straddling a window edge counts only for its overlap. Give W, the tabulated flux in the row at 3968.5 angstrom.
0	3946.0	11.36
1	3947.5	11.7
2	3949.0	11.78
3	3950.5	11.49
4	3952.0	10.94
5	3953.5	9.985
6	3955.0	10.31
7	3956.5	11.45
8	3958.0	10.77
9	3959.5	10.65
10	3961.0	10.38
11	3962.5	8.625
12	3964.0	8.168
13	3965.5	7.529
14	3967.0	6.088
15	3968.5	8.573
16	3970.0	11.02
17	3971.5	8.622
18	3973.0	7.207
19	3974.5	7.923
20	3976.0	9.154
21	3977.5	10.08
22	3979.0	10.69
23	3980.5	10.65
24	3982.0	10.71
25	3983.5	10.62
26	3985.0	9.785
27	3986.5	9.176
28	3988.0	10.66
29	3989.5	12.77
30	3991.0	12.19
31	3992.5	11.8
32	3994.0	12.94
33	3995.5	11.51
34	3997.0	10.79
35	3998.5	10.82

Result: 8.573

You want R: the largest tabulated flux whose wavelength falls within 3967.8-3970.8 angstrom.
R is 11.02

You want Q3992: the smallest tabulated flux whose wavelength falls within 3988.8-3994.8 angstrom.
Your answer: 11.8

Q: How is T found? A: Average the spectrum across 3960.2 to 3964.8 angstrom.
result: 9.06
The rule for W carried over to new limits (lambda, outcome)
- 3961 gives 10.38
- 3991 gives 12.19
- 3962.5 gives 8.625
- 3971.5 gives 8.622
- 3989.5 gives 12.77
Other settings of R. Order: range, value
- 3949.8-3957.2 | 11.49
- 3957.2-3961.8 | 10.77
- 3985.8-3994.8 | 12.94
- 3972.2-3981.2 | 10.69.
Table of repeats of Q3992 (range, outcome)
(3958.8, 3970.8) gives 6.088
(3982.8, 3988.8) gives 9.176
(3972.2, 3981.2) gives 7.207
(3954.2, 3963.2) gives 8.625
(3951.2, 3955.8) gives 9.985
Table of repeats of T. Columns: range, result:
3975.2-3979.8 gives 9.96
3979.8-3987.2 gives 10.2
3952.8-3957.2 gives 10.6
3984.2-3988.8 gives 9.91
